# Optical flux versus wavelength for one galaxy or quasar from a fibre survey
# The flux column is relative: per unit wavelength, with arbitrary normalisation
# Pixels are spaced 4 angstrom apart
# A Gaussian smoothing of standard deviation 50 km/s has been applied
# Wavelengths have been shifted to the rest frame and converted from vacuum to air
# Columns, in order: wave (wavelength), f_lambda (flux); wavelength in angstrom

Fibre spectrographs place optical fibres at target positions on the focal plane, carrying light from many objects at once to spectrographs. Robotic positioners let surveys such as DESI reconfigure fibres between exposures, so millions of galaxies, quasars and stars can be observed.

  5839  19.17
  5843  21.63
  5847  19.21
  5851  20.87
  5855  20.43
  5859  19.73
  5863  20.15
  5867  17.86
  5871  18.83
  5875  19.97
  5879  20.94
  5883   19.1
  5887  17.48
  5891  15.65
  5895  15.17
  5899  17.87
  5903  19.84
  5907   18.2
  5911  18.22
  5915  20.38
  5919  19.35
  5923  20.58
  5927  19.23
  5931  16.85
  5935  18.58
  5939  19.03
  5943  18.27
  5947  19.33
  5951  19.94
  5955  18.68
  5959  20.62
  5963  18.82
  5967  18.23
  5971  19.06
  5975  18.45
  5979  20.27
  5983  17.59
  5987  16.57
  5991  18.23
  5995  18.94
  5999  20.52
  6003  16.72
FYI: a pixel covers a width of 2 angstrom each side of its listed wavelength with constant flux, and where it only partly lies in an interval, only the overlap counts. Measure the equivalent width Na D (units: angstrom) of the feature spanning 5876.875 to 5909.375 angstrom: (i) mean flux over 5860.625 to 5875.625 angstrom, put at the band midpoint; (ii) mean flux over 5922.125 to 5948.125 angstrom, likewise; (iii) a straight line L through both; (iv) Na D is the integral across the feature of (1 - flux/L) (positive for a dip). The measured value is 1.6 angstrom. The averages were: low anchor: 19.1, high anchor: 18.7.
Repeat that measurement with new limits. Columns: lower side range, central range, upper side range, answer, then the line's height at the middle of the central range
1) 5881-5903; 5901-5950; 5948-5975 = -2.2 angstrom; 18.2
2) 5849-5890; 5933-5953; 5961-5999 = -0.2 angstrom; 18.9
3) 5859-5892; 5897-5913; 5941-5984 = 0.4 angstrom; 19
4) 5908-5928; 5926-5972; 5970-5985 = 0.7 angstrom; 19.2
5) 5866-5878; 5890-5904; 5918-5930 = 1.7 angstrom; 19.3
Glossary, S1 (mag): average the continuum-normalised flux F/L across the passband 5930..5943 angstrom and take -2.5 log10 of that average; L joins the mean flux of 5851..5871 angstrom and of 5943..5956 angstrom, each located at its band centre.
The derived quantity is 0.057 mag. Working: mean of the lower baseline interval 19.6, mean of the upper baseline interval 19.2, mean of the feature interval 18.3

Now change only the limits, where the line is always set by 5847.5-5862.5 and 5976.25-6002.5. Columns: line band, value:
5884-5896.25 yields 0.20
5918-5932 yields 0.01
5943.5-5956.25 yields -0.01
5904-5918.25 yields 0.03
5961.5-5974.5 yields 0.01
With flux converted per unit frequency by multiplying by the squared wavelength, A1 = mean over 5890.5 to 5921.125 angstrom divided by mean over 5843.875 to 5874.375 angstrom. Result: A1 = 0.9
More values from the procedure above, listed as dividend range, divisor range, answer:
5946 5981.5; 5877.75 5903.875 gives 1.11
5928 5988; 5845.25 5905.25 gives 1.02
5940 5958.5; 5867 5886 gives 1.01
